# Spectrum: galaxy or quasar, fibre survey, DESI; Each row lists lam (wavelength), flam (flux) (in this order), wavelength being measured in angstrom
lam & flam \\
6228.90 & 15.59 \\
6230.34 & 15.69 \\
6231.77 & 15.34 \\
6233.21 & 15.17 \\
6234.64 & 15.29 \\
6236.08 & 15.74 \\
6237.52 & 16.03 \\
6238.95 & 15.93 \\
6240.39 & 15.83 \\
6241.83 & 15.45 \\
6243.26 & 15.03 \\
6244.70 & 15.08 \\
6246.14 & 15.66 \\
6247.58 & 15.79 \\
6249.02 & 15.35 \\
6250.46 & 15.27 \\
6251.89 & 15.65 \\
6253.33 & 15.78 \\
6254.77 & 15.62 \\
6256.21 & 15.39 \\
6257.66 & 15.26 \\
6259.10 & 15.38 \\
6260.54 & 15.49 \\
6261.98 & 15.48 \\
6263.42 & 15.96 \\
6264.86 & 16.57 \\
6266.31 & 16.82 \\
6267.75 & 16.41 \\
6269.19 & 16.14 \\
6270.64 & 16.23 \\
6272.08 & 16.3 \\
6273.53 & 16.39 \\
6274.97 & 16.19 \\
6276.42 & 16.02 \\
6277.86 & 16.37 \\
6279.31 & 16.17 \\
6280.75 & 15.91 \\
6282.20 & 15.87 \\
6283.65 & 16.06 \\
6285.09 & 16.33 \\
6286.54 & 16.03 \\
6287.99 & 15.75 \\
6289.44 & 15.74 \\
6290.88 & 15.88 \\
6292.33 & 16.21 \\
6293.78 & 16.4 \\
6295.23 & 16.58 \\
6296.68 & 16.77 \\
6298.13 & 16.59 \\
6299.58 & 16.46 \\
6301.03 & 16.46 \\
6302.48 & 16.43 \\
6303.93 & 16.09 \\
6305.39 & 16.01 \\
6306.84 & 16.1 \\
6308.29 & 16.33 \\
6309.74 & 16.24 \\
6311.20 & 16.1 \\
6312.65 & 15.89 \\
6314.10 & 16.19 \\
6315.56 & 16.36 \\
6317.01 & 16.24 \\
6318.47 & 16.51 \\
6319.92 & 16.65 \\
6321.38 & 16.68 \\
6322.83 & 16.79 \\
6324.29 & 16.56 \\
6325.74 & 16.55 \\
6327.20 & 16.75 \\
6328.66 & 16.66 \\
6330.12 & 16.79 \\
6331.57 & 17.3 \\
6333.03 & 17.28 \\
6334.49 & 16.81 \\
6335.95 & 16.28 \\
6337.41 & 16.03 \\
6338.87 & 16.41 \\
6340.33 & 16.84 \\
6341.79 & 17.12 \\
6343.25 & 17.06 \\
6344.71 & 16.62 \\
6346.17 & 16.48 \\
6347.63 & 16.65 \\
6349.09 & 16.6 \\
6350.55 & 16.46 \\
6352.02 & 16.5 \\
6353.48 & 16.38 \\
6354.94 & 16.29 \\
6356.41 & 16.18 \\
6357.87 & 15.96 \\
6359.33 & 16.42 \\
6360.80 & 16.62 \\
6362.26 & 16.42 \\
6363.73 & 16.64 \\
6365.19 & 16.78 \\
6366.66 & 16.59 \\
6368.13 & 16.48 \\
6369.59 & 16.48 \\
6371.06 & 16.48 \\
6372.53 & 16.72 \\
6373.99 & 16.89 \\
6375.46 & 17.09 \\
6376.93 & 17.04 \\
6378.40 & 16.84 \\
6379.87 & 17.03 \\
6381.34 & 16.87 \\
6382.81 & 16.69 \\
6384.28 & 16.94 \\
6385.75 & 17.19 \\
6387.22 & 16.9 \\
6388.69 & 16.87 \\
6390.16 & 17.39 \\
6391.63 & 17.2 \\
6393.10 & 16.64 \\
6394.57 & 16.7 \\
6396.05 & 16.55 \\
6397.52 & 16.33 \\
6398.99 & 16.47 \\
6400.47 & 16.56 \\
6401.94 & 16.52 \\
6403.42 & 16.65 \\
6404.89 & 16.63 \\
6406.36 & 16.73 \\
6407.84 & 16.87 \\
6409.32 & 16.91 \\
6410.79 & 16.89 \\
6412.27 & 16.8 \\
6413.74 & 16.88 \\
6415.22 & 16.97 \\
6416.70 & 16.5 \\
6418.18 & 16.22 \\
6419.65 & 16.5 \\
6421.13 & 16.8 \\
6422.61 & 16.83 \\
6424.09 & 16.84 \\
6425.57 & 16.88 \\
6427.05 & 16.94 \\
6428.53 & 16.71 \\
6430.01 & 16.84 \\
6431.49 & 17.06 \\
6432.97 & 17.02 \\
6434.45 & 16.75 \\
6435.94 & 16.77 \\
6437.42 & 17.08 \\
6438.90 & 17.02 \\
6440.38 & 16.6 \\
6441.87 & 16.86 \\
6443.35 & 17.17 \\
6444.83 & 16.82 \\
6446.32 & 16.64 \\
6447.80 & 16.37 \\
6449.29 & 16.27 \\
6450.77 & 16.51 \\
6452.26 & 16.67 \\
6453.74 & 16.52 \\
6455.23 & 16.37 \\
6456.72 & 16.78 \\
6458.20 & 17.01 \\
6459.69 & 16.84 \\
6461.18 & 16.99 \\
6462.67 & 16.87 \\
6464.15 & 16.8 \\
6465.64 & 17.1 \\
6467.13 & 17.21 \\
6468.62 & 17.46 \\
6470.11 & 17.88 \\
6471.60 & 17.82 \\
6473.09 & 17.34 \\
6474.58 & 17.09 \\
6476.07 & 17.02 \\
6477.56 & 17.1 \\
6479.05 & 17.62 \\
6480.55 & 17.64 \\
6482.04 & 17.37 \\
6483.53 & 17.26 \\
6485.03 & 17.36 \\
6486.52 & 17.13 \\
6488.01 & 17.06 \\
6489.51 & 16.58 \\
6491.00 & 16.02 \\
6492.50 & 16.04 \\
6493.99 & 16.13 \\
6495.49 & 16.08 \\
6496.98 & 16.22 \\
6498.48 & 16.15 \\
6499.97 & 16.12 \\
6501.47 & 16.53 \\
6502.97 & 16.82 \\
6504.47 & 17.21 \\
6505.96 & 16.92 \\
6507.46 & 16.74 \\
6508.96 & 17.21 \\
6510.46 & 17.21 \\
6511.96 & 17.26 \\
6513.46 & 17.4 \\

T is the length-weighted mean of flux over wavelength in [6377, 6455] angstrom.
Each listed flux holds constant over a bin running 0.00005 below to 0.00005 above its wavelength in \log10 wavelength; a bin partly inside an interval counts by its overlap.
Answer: 16.8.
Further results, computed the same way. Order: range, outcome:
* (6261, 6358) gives 16.4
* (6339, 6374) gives 16.6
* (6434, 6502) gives 16.8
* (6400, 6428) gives 16.7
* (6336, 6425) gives 16.7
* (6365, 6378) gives 16.7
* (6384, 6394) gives 17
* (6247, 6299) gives 16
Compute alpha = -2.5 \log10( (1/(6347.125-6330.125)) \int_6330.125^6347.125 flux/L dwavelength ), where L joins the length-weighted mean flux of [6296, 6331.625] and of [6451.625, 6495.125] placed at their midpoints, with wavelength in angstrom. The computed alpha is -0.01 mag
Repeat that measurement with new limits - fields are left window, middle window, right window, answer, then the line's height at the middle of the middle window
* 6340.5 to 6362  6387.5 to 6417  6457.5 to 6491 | 0.00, 16.8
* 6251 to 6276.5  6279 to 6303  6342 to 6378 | -0.01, 16.1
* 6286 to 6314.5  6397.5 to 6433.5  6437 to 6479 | 0.00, 16.8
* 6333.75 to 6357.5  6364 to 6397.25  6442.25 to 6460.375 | -0.02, 16.6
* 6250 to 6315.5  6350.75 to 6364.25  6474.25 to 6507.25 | 0.00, 16.3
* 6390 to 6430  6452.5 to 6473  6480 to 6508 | -0.02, 16.7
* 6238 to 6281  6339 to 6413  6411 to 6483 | -0.01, 16.5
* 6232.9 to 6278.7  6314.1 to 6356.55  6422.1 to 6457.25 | -0.03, 16.2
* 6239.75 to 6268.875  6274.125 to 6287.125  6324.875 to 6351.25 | -0.01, 16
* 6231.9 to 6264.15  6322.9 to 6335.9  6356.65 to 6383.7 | -0.03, 16.3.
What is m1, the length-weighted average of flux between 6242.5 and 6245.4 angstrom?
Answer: 15.1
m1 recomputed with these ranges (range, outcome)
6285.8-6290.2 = 15.8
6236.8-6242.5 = 15.8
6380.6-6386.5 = 16.9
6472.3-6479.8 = 17.2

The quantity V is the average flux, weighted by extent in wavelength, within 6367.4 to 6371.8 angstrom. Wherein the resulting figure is 16.5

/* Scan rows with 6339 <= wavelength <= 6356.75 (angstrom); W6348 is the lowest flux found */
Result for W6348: 16.18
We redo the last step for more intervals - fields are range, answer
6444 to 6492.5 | 16.02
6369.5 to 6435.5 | 16.22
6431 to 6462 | 16.27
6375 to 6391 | 16.69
